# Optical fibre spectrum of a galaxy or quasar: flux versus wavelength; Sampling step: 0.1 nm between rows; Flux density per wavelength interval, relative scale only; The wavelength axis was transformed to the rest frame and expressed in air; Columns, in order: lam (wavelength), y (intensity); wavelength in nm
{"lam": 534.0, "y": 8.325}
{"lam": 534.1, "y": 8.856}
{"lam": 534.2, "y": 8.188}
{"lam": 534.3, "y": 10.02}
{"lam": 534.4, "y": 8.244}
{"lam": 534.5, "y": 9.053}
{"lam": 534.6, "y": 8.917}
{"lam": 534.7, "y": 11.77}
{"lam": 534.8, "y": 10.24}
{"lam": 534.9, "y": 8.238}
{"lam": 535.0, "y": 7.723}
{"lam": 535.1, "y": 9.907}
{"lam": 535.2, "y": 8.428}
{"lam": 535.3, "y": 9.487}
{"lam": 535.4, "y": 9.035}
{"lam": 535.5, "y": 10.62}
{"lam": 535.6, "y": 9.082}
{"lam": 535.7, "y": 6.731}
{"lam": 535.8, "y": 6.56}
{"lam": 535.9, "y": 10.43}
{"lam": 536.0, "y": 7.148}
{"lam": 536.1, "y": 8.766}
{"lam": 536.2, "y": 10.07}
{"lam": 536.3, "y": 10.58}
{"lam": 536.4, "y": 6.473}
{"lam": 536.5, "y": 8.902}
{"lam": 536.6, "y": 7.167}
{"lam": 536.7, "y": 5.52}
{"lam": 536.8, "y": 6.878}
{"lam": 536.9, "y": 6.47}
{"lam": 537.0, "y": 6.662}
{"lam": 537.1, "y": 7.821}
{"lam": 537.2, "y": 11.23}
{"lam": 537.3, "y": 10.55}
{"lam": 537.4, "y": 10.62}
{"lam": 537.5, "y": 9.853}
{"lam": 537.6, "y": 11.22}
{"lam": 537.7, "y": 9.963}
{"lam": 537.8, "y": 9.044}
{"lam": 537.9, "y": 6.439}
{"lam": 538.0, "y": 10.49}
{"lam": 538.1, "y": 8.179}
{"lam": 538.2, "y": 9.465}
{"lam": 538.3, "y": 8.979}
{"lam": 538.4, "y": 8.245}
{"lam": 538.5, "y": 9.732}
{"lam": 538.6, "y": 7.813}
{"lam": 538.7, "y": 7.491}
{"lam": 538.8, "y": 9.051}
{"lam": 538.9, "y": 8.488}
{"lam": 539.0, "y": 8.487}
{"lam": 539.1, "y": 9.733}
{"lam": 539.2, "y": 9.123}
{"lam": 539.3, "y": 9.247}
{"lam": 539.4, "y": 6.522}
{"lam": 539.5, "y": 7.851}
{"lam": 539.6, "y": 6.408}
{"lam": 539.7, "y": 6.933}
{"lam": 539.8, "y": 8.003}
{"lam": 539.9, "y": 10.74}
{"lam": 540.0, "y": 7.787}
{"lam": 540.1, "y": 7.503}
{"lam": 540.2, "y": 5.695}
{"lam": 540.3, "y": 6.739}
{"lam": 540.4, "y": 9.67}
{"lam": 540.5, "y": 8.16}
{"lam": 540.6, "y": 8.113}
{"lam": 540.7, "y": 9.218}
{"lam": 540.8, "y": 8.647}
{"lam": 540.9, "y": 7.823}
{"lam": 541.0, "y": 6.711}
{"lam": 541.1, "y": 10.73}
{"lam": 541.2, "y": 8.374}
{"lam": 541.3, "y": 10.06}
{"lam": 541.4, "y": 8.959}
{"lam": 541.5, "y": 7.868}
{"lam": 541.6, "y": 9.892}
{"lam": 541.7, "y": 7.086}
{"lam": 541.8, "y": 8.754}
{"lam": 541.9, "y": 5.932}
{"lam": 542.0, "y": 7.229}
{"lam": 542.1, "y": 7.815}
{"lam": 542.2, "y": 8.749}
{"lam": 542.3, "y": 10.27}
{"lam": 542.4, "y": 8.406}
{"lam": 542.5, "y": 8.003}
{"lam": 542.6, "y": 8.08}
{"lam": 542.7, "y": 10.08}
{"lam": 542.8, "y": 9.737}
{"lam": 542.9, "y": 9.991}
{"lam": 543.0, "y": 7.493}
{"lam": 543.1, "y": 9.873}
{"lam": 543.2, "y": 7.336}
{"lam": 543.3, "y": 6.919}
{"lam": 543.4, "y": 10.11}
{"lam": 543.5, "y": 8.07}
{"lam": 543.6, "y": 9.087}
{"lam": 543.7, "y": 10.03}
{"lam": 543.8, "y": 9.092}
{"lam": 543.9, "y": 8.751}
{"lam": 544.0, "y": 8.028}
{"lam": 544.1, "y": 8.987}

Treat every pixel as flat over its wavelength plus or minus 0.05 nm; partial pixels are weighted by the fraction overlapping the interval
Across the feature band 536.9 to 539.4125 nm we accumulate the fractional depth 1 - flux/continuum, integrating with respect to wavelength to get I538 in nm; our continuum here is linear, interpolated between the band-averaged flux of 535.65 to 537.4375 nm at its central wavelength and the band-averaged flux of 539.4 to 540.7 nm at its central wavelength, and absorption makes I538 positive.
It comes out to -0.29 nm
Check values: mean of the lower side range 8.24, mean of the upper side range 7.81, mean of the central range 8.96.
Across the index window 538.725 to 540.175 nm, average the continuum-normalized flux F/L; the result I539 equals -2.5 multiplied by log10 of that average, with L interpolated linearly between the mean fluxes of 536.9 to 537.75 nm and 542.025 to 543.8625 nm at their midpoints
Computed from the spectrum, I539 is 0.13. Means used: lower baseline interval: 9.55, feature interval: 8.22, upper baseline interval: 8.82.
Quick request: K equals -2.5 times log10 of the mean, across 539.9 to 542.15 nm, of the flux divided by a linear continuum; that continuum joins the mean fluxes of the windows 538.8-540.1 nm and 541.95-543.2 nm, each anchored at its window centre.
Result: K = 0.043 mag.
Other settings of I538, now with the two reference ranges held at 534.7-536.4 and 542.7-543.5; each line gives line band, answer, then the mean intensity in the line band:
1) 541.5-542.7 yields 0.08 nm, 8.27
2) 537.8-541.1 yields 0.22 nm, 8.28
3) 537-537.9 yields -0.07 nm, 9.65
